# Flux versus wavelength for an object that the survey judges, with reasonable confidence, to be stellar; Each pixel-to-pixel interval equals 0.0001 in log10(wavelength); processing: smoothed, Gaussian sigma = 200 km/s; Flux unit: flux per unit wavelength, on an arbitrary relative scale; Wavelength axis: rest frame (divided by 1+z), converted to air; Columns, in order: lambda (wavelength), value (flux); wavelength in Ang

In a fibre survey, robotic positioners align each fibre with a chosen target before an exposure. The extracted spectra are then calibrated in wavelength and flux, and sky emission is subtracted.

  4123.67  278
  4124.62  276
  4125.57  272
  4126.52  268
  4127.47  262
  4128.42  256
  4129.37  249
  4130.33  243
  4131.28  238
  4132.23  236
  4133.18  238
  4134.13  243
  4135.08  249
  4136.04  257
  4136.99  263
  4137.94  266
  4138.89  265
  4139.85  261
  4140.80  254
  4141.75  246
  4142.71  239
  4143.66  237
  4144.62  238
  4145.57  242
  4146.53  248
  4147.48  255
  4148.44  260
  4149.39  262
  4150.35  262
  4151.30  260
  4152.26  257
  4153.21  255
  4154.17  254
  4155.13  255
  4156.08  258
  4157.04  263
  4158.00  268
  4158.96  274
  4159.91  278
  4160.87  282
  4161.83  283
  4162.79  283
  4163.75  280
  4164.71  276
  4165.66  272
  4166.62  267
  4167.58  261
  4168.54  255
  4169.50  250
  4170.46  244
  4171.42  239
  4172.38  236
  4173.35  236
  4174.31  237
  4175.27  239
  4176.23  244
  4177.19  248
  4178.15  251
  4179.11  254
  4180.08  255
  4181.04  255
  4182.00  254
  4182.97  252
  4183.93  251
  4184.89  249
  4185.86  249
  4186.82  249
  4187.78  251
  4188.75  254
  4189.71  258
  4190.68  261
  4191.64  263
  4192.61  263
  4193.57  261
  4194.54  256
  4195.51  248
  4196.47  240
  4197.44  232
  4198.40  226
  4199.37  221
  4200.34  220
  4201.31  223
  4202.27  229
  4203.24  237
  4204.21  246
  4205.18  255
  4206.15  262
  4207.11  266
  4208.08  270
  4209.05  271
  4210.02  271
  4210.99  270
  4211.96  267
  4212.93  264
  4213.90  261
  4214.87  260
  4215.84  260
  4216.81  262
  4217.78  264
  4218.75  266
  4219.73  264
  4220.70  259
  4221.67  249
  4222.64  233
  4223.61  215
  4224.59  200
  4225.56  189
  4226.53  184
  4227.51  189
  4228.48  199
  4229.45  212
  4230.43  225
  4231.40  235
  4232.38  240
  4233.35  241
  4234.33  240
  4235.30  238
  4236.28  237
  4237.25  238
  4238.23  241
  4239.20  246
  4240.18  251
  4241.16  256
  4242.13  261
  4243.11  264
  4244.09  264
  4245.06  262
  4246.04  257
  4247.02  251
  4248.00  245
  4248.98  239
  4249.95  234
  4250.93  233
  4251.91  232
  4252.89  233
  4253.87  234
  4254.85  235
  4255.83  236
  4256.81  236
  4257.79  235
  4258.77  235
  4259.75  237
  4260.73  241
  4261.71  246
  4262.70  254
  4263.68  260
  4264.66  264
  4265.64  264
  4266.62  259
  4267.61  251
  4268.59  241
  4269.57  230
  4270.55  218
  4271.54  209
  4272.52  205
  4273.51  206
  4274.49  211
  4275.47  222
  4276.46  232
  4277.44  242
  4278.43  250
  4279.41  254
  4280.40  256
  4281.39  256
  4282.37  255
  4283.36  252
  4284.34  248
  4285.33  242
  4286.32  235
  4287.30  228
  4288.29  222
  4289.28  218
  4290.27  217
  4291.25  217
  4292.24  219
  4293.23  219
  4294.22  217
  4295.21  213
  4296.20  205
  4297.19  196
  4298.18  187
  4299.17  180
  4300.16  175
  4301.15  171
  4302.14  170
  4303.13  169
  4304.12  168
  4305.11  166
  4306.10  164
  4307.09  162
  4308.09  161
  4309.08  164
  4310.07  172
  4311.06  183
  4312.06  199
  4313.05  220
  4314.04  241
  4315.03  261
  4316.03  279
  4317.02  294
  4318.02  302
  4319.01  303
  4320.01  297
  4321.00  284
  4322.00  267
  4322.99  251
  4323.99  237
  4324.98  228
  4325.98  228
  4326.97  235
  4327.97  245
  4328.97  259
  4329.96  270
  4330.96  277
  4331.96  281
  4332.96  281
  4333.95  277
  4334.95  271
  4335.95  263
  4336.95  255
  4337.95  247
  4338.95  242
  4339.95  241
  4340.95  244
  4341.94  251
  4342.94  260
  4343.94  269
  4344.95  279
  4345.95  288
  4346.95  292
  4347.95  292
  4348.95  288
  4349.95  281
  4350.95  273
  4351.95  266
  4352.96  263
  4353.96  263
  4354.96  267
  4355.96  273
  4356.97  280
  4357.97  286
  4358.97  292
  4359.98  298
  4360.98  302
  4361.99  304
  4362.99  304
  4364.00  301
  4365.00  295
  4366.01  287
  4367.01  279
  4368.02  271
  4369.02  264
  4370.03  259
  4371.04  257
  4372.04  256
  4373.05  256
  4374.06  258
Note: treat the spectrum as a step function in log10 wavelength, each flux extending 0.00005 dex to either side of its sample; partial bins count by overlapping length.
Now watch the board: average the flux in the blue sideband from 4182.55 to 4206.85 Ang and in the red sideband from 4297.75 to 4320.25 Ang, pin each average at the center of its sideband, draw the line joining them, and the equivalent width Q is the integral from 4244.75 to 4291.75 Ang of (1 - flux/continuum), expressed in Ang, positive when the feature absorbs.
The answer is -3.6 Ang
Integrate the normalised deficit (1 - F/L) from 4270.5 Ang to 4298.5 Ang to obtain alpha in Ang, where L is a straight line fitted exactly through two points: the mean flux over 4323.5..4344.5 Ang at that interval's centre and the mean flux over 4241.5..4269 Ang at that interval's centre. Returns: 2.6 Ang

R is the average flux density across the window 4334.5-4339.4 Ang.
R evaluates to 255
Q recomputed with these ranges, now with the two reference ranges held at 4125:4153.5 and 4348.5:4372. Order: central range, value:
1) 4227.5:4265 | 3.5 Ang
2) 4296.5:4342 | 7.4 Ang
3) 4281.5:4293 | 1.6 Ang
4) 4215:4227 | 1.1 Ang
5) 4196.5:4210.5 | 0.9 Ang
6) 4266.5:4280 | 2.0 Ang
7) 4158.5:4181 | -0.2 Ang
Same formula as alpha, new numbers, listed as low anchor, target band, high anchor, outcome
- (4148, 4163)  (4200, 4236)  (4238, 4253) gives 1.8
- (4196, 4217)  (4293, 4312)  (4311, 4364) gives 5.9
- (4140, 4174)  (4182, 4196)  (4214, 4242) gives -0.4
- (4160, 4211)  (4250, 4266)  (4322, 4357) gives 1.0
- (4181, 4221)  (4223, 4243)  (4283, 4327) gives 1.2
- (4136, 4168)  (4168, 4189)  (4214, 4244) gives 0.5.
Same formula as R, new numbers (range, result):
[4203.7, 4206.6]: 254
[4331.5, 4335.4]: 278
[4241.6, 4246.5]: 262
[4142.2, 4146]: 239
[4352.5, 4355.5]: 265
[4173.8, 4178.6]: 244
